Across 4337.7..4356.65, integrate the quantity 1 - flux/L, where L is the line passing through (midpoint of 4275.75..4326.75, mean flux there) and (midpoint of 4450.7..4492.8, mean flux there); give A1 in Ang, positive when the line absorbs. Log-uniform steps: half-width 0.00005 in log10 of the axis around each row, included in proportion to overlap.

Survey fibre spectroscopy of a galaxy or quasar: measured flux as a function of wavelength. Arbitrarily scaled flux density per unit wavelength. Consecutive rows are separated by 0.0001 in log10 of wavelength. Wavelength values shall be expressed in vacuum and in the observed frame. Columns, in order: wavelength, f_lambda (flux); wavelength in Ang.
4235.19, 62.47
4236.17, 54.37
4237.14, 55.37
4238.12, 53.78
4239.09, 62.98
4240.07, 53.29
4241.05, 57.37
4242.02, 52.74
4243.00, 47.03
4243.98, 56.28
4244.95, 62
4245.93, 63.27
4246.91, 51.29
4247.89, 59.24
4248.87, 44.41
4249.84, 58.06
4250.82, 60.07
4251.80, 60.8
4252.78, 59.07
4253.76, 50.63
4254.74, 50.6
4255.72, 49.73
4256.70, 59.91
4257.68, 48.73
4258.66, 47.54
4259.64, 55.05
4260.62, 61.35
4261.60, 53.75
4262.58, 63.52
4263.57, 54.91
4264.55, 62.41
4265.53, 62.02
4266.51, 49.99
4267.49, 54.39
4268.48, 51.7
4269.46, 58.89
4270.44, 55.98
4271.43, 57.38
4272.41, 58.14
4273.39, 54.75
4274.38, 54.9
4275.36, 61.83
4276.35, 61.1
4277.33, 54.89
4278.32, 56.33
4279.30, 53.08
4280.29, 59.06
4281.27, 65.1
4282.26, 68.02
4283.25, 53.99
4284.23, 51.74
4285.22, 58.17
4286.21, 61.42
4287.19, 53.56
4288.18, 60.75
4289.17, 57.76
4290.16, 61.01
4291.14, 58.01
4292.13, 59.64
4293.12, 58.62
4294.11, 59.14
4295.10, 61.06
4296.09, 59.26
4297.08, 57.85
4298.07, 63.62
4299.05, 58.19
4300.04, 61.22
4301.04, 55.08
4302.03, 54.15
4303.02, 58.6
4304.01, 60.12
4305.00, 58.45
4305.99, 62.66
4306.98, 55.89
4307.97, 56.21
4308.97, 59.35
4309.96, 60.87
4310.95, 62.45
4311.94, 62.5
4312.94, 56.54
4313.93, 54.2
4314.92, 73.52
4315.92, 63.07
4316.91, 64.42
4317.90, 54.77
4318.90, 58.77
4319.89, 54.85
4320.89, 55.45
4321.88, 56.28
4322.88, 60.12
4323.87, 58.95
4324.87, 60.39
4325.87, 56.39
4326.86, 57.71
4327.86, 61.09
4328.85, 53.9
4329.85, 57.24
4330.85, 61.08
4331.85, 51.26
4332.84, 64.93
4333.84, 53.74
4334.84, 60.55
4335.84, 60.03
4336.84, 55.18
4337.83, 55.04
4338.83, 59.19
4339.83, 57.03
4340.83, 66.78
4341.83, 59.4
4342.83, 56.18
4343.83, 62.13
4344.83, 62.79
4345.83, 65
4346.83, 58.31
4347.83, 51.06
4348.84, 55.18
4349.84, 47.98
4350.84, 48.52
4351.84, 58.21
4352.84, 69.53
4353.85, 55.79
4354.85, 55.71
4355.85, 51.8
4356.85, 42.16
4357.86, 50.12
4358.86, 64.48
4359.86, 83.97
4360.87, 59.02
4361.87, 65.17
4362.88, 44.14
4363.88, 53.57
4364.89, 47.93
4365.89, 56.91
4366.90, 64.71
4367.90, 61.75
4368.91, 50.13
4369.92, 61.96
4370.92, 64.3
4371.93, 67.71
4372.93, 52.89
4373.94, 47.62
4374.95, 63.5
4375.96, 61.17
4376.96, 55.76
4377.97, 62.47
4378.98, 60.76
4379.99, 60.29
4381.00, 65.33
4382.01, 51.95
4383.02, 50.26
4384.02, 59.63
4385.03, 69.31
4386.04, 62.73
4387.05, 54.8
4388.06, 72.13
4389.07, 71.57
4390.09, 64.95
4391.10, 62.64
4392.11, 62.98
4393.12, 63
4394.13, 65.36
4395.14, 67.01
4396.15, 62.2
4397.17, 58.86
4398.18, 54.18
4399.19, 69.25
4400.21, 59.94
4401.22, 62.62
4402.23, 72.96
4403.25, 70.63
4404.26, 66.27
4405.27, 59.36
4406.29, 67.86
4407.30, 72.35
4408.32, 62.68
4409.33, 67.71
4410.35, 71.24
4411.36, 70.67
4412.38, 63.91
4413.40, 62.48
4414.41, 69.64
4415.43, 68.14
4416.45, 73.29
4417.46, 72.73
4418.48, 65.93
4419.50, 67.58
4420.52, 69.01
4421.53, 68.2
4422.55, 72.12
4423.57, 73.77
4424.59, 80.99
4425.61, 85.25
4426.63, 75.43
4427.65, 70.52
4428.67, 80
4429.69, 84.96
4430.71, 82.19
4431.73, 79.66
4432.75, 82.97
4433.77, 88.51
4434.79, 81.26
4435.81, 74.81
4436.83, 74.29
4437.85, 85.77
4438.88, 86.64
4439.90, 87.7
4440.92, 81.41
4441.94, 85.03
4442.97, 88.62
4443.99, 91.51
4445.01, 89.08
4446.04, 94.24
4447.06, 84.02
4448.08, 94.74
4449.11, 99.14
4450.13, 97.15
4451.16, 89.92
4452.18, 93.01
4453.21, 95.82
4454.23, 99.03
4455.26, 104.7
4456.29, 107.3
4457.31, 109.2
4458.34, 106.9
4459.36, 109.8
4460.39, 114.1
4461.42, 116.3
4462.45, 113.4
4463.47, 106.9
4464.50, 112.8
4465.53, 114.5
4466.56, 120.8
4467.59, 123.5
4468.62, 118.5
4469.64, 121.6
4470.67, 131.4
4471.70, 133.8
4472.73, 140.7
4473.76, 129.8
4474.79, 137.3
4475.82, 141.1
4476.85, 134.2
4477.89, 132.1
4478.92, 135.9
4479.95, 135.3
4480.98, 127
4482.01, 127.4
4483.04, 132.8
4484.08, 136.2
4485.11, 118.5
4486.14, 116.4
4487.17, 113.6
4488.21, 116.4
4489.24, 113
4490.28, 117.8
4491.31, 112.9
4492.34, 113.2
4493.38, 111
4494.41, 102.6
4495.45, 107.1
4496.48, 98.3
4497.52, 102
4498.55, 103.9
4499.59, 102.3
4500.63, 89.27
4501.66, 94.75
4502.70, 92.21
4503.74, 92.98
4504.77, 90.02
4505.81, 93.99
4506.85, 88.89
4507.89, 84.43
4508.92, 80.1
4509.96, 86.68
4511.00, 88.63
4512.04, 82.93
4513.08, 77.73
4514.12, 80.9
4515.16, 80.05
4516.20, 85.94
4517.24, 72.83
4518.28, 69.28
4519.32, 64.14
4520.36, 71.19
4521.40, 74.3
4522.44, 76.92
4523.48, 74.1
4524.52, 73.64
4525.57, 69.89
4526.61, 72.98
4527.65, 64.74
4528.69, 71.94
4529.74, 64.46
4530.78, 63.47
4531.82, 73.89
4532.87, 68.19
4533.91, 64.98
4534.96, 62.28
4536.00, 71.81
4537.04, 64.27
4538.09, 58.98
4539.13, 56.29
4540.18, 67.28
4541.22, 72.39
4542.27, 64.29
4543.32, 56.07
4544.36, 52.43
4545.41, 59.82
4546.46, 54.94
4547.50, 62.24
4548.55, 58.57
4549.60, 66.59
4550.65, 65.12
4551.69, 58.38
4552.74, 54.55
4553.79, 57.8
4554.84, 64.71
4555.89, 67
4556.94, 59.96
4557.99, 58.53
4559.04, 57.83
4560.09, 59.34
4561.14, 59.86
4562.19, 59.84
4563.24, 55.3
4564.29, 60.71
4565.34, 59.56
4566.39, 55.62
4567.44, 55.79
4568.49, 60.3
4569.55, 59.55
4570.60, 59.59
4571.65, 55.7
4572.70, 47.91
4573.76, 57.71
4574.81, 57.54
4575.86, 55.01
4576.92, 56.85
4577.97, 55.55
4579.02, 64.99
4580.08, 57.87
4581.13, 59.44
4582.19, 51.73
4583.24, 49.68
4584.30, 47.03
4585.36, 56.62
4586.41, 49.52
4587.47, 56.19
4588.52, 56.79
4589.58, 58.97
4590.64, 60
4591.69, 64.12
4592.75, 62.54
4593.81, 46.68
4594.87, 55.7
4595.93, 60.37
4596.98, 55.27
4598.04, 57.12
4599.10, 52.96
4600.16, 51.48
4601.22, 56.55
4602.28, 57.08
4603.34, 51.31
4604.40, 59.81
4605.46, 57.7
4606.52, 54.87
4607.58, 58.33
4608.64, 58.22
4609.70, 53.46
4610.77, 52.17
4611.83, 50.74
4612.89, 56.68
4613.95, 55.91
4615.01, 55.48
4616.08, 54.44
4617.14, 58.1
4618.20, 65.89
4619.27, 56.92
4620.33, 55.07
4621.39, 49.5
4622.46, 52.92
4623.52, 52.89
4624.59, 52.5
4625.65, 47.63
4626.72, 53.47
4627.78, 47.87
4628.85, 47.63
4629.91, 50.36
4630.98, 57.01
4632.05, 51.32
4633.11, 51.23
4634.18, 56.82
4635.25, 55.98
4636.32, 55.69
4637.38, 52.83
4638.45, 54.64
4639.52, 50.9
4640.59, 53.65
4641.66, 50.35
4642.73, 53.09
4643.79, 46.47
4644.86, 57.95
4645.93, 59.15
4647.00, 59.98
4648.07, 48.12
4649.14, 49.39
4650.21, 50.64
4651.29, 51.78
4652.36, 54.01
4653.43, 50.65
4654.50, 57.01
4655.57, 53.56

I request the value 4.4 Ang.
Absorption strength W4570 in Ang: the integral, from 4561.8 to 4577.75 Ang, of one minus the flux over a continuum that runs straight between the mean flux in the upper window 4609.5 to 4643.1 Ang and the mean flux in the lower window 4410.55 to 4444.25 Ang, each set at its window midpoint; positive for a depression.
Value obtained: 0.8 Ang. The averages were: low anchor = 77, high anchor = 53.5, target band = 57.1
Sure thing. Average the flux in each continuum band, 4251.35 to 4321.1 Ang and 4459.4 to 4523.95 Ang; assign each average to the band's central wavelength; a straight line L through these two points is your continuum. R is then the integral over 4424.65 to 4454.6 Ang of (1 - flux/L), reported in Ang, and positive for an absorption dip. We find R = 2.49 Ang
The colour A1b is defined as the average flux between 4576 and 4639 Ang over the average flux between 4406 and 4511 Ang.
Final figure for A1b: 0.6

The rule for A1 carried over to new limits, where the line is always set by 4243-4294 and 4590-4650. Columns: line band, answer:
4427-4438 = -4.8 Ang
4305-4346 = -1.9 Ang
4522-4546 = -4.8 Ang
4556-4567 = -0.8 Ang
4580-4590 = 0.1 Ang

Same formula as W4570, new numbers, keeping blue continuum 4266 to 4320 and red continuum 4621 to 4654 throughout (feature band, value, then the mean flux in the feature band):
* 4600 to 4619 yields -1.1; 56.1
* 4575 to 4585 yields -0.4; 55.4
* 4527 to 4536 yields -2.1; 67.1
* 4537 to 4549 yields -1.4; 60.5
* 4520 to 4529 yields -2.9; 72.2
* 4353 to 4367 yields 0.1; 56.9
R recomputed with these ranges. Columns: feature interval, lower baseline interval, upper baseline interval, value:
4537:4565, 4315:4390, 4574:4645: -2.38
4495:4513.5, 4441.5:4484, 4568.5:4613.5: 0.58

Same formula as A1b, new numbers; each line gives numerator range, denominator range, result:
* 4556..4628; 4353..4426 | 0.89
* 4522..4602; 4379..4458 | 0.80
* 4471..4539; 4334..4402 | 1.61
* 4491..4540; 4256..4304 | 1.42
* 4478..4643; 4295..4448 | 1.07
